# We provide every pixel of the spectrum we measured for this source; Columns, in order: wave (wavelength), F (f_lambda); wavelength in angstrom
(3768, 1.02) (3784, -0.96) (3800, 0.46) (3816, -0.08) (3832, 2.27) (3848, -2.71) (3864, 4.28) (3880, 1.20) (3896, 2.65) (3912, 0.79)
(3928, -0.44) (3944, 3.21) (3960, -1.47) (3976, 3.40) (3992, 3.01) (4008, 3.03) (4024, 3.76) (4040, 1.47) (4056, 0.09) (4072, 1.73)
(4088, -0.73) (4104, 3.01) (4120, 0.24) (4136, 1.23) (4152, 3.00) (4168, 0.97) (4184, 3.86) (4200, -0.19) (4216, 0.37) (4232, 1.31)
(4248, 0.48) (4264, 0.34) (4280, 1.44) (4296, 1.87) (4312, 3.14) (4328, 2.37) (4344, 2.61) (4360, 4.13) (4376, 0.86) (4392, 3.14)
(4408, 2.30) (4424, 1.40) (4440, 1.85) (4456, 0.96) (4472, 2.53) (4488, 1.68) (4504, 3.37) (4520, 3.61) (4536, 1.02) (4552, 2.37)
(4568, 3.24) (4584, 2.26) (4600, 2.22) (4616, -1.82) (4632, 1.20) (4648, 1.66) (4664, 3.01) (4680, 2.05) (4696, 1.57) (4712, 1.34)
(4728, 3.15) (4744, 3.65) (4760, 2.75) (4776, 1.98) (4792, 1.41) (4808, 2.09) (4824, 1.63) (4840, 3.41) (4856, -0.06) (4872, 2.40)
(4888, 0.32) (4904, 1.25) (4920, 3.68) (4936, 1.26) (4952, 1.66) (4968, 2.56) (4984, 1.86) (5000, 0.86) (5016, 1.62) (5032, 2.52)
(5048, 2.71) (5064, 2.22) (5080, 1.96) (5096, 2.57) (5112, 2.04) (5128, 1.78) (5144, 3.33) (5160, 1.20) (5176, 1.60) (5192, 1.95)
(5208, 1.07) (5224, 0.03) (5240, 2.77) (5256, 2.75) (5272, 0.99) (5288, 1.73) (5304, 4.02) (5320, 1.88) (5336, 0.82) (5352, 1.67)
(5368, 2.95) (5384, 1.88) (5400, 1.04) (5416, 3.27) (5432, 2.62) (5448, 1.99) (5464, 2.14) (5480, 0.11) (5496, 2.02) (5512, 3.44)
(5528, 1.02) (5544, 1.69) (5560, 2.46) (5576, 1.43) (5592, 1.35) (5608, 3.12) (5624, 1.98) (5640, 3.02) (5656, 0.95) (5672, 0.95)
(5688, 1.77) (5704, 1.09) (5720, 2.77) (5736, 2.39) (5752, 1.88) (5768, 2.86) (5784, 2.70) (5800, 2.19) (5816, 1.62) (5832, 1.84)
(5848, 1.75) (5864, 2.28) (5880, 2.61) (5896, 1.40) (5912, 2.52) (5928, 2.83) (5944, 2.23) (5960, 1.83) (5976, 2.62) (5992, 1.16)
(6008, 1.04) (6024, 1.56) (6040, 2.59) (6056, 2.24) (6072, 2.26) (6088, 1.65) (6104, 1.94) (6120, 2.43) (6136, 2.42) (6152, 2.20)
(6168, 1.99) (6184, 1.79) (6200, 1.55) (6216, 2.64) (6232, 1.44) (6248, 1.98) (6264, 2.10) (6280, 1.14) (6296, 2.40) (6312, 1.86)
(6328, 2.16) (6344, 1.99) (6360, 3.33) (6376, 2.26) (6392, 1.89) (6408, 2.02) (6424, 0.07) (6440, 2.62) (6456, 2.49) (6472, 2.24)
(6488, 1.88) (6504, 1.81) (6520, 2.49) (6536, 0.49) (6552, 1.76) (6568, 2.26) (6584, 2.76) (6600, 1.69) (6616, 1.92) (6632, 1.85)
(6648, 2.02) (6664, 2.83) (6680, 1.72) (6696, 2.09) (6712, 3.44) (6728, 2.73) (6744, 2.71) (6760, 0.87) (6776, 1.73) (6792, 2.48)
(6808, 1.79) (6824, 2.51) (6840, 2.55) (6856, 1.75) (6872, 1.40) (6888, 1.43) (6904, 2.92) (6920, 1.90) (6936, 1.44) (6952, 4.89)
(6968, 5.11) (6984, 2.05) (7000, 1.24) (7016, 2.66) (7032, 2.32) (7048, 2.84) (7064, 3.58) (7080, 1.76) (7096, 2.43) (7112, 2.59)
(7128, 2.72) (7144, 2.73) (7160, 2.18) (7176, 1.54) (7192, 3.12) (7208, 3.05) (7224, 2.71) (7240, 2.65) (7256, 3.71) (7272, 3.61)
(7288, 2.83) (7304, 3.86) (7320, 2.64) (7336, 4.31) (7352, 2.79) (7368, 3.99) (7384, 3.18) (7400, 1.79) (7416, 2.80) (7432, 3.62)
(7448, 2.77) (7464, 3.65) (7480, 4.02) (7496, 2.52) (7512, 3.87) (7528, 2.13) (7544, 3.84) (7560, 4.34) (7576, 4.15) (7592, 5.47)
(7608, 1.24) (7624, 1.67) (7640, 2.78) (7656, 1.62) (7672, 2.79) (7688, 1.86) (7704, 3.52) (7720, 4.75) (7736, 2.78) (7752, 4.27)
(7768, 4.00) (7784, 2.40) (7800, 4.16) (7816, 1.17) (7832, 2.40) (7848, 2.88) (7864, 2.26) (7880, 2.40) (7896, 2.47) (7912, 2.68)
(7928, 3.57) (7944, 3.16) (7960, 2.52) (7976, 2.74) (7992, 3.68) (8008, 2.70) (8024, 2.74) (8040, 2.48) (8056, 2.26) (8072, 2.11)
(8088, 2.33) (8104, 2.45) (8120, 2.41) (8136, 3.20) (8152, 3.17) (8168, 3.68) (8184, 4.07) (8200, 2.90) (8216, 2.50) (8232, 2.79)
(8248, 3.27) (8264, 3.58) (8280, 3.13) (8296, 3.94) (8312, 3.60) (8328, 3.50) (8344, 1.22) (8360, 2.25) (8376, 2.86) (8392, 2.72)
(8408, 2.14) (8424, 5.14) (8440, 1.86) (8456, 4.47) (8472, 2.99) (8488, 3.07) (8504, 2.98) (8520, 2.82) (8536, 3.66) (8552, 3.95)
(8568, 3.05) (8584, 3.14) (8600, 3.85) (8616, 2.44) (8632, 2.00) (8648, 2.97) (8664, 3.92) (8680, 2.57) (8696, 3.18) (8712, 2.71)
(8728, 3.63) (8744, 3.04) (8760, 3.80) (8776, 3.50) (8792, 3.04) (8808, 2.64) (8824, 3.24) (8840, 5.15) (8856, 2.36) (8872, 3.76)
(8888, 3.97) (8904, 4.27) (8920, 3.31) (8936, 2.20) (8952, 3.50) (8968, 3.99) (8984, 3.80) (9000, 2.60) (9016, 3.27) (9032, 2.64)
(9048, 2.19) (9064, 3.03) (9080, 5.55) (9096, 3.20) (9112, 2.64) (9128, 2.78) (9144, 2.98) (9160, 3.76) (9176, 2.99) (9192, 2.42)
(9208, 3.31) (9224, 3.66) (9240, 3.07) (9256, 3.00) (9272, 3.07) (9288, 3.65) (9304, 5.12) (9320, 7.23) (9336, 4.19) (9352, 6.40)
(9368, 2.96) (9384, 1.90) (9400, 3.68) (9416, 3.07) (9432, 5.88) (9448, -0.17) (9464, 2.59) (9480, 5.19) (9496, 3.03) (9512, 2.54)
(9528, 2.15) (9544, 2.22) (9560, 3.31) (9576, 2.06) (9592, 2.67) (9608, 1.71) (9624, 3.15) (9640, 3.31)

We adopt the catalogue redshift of 0.866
